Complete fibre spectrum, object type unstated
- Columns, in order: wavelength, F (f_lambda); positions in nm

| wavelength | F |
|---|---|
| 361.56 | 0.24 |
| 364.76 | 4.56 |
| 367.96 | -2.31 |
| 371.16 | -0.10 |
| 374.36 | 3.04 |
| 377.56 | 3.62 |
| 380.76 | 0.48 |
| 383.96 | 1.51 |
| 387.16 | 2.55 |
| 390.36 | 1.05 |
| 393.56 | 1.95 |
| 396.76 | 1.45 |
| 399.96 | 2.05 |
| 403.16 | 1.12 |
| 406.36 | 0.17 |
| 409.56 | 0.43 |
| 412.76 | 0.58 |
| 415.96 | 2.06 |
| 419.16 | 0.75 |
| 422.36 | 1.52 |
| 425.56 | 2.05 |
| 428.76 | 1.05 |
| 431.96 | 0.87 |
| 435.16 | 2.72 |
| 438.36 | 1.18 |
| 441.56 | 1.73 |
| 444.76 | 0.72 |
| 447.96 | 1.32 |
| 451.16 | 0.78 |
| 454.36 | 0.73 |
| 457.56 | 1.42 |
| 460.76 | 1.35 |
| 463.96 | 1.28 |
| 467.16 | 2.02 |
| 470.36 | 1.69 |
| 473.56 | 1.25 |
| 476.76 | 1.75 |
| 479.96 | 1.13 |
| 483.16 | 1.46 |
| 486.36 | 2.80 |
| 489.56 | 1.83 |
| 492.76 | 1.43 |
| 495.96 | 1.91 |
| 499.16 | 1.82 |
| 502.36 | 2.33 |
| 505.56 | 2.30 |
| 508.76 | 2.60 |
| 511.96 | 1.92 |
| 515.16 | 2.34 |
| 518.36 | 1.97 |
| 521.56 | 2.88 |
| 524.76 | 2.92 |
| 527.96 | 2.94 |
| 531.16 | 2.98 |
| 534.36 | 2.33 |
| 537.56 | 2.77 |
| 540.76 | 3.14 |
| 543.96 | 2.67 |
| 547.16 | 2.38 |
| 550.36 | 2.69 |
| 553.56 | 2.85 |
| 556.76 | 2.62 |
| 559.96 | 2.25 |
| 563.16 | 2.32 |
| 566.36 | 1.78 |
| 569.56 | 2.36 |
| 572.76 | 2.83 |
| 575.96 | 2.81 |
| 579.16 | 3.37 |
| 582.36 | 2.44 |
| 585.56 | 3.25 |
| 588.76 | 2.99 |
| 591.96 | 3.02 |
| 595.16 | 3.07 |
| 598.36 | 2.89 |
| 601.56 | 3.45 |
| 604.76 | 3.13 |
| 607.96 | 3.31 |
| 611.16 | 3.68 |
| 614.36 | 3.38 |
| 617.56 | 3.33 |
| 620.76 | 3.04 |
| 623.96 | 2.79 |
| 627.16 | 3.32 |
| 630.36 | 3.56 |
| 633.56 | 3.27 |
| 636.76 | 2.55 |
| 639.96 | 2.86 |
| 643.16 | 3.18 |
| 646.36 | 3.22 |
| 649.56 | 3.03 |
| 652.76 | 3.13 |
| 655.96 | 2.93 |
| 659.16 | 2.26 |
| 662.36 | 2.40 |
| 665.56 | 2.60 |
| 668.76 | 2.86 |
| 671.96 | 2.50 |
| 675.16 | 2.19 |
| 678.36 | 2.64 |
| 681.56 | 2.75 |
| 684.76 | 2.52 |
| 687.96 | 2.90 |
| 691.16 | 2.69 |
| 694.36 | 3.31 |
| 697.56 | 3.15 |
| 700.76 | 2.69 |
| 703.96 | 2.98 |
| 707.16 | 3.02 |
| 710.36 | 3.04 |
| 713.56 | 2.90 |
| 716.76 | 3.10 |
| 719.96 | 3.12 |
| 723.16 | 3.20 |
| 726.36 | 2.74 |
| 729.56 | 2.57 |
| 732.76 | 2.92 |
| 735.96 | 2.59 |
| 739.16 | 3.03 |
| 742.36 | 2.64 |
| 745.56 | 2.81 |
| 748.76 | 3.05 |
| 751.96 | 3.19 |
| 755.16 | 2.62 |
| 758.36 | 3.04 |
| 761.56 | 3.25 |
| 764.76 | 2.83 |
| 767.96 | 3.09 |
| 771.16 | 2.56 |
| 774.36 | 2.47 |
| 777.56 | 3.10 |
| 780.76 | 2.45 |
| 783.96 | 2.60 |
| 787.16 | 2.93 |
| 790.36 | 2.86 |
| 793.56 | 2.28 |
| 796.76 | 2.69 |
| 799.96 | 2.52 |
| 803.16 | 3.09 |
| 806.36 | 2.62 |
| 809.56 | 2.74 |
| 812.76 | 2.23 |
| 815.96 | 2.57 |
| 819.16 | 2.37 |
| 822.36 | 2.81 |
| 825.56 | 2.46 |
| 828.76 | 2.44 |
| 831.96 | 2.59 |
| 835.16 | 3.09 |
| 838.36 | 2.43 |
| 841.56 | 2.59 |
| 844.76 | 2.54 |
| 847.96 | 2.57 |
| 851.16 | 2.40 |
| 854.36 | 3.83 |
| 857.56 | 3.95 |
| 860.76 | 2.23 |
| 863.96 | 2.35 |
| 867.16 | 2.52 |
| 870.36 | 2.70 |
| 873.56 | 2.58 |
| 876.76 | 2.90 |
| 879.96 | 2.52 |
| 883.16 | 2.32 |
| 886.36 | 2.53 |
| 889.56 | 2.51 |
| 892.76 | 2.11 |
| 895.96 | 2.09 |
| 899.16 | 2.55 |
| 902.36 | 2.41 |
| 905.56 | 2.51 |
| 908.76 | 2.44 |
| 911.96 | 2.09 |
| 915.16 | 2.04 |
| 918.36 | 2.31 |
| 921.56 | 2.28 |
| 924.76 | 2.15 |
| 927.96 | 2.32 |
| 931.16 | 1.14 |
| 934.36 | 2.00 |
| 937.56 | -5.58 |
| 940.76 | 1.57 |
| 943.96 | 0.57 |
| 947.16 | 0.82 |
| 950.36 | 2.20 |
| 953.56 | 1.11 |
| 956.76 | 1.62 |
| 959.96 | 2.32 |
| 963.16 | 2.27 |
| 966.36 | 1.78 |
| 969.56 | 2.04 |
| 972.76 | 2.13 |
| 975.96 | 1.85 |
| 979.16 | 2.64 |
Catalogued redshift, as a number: 0.304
